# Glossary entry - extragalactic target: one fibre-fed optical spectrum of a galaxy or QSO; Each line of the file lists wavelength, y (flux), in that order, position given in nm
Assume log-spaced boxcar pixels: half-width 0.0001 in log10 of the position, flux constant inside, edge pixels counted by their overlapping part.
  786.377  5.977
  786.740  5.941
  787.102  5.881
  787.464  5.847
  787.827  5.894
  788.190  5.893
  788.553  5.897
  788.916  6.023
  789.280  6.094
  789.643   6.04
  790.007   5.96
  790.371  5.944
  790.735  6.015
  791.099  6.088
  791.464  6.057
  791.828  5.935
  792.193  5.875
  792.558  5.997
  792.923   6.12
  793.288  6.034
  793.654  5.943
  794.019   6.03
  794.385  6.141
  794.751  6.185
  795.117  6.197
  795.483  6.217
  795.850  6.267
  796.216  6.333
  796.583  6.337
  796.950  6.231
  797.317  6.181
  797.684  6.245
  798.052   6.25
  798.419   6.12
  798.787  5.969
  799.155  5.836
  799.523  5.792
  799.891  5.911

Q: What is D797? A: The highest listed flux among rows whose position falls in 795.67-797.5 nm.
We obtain 6.337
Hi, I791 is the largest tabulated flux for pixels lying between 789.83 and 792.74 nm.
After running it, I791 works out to 6.088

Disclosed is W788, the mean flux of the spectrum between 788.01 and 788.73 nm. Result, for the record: 5.9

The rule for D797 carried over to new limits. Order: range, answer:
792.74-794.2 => 6.12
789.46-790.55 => 6.04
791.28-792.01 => 6.057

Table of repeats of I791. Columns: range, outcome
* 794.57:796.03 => 6.267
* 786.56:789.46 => 6.094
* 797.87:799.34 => 6.25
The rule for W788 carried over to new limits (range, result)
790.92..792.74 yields 5.99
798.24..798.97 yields 6.04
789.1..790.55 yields 6.01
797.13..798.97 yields 6.15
